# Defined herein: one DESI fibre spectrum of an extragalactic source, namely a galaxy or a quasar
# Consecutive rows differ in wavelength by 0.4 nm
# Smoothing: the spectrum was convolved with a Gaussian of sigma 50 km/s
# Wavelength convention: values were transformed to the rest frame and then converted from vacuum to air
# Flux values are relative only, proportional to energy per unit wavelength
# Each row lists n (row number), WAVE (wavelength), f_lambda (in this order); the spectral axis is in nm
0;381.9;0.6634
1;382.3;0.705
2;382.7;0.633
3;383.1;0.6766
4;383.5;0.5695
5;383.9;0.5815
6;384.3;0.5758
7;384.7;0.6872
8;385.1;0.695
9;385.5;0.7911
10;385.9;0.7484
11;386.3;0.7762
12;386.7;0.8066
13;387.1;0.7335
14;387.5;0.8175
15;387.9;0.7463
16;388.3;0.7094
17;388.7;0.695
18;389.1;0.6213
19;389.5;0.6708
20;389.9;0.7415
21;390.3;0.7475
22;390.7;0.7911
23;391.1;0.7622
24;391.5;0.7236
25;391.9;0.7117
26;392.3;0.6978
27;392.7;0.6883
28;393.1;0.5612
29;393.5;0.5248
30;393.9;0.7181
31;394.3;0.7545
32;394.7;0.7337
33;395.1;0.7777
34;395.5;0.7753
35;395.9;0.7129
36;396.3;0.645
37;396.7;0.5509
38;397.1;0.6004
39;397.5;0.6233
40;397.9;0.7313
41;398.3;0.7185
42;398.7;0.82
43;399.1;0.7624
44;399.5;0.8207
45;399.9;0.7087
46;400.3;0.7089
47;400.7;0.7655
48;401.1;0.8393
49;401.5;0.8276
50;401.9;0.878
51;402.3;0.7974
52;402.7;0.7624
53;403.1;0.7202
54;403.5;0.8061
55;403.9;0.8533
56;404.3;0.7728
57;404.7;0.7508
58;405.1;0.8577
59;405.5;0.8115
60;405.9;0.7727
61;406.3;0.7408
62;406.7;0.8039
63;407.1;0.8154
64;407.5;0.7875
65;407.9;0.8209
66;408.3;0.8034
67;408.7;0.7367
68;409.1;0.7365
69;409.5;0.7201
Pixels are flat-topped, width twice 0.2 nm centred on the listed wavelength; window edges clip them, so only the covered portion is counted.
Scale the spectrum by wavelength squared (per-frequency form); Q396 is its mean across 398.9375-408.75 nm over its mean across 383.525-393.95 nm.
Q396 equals 1.21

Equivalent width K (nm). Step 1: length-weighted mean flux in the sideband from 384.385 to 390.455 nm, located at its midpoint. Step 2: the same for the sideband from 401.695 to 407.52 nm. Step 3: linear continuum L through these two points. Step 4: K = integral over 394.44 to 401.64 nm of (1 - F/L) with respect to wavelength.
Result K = 0.394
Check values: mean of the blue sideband 0.729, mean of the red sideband 0.796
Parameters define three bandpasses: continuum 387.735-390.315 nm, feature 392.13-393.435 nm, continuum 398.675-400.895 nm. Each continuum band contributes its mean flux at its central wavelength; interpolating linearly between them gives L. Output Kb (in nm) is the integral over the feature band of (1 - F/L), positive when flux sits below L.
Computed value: 0.16 nm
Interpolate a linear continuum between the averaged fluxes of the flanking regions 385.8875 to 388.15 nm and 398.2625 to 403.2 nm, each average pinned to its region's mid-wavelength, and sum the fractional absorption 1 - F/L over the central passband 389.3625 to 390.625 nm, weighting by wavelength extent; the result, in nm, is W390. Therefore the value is 0.07 nm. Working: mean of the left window 0.772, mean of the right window 0.782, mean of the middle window 0.729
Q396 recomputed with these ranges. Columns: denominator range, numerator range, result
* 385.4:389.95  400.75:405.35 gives 1.18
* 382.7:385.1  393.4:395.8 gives 1.22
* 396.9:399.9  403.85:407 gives 1.13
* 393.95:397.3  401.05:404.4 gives 1.20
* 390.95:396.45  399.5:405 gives 1.17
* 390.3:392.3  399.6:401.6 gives 1.09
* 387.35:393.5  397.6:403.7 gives 1.16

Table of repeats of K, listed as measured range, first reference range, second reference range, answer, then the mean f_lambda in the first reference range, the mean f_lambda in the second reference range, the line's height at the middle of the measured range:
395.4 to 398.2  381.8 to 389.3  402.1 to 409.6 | 0.32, 0.697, 0.783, 0.745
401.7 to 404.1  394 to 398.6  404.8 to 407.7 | -0.13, 0.696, 0.797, 0.763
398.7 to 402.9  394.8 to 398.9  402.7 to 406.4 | -0.26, 0.696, 0.787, 0.743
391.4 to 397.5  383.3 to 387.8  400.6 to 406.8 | 0.62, 0.708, 0.798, 0.752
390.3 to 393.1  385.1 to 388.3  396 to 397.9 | -0.09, 0.765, 0.624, 0.696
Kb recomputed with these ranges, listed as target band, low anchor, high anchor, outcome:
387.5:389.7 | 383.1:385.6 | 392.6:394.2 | -0.22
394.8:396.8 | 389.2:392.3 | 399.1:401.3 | 0.13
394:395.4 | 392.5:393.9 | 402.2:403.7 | -0.26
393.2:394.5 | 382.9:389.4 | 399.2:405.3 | 0.15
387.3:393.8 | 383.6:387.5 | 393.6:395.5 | 0.22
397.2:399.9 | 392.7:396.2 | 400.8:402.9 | 0.09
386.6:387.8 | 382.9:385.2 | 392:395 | -0.26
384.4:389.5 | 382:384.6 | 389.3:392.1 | -0.38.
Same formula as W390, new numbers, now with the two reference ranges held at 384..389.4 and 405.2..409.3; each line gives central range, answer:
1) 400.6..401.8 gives -0.09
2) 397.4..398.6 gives 0.08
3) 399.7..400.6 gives 0.06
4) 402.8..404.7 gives -0.02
